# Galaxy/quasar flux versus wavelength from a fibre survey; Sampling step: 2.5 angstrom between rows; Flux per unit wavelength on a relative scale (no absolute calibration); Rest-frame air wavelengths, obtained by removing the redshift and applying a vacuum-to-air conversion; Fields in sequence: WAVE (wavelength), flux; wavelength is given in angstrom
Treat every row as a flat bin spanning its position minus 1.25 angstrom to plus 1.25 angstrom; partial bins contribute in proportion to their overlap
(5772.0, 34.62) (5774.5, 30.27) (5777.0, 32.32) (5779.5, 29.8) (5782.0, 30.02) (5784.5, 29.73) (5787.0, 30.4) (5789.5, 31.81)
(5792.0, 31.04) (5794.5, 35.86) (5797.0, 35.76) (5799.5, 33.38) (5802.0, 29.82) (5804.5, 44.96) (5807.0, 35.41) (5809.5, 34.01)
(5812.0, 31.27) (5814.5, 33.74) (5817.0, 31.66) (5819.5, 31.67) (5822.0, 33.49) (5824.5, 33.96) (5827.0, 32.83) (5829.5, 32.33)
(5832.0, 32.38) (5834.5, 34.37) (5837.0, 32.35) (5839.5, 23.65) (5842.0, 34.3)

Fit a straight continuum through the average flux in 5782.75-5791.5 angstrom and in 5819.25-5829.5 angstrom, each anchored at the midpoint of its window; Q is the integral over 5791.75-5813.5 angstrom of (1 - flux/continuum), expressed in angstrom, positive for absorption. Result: -2.2 angstrom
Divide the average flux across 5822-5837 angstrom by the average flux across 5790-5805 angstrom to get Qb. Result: 1.0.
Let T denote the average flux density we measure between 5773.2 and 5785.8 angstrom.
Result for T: 30.4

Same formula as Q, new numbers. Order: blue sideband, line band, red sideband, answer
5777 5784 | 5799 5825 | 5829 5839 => -2.1 angstrom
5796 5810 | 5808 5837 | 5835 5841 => -0.9 angstrom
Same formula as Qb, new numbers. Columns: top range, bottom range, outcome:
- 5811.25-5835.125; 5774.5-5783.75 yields 1.07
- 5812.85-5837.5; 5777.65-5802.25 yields 1.03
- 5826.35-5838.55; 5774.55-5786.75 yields 1.07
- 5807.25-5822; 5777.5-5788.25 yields 1.09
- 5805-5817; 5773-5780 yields 1.10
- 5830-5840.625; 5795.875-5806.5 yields 0.86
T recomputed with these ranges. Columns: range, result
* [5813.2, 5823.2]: 32.6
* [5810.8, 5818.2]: 32.2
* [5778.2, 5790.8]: 30.4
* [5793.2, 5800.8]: 34.9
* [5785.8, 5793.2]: 31.1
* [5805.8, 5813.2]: 33.6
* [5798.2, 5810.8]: 35.5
